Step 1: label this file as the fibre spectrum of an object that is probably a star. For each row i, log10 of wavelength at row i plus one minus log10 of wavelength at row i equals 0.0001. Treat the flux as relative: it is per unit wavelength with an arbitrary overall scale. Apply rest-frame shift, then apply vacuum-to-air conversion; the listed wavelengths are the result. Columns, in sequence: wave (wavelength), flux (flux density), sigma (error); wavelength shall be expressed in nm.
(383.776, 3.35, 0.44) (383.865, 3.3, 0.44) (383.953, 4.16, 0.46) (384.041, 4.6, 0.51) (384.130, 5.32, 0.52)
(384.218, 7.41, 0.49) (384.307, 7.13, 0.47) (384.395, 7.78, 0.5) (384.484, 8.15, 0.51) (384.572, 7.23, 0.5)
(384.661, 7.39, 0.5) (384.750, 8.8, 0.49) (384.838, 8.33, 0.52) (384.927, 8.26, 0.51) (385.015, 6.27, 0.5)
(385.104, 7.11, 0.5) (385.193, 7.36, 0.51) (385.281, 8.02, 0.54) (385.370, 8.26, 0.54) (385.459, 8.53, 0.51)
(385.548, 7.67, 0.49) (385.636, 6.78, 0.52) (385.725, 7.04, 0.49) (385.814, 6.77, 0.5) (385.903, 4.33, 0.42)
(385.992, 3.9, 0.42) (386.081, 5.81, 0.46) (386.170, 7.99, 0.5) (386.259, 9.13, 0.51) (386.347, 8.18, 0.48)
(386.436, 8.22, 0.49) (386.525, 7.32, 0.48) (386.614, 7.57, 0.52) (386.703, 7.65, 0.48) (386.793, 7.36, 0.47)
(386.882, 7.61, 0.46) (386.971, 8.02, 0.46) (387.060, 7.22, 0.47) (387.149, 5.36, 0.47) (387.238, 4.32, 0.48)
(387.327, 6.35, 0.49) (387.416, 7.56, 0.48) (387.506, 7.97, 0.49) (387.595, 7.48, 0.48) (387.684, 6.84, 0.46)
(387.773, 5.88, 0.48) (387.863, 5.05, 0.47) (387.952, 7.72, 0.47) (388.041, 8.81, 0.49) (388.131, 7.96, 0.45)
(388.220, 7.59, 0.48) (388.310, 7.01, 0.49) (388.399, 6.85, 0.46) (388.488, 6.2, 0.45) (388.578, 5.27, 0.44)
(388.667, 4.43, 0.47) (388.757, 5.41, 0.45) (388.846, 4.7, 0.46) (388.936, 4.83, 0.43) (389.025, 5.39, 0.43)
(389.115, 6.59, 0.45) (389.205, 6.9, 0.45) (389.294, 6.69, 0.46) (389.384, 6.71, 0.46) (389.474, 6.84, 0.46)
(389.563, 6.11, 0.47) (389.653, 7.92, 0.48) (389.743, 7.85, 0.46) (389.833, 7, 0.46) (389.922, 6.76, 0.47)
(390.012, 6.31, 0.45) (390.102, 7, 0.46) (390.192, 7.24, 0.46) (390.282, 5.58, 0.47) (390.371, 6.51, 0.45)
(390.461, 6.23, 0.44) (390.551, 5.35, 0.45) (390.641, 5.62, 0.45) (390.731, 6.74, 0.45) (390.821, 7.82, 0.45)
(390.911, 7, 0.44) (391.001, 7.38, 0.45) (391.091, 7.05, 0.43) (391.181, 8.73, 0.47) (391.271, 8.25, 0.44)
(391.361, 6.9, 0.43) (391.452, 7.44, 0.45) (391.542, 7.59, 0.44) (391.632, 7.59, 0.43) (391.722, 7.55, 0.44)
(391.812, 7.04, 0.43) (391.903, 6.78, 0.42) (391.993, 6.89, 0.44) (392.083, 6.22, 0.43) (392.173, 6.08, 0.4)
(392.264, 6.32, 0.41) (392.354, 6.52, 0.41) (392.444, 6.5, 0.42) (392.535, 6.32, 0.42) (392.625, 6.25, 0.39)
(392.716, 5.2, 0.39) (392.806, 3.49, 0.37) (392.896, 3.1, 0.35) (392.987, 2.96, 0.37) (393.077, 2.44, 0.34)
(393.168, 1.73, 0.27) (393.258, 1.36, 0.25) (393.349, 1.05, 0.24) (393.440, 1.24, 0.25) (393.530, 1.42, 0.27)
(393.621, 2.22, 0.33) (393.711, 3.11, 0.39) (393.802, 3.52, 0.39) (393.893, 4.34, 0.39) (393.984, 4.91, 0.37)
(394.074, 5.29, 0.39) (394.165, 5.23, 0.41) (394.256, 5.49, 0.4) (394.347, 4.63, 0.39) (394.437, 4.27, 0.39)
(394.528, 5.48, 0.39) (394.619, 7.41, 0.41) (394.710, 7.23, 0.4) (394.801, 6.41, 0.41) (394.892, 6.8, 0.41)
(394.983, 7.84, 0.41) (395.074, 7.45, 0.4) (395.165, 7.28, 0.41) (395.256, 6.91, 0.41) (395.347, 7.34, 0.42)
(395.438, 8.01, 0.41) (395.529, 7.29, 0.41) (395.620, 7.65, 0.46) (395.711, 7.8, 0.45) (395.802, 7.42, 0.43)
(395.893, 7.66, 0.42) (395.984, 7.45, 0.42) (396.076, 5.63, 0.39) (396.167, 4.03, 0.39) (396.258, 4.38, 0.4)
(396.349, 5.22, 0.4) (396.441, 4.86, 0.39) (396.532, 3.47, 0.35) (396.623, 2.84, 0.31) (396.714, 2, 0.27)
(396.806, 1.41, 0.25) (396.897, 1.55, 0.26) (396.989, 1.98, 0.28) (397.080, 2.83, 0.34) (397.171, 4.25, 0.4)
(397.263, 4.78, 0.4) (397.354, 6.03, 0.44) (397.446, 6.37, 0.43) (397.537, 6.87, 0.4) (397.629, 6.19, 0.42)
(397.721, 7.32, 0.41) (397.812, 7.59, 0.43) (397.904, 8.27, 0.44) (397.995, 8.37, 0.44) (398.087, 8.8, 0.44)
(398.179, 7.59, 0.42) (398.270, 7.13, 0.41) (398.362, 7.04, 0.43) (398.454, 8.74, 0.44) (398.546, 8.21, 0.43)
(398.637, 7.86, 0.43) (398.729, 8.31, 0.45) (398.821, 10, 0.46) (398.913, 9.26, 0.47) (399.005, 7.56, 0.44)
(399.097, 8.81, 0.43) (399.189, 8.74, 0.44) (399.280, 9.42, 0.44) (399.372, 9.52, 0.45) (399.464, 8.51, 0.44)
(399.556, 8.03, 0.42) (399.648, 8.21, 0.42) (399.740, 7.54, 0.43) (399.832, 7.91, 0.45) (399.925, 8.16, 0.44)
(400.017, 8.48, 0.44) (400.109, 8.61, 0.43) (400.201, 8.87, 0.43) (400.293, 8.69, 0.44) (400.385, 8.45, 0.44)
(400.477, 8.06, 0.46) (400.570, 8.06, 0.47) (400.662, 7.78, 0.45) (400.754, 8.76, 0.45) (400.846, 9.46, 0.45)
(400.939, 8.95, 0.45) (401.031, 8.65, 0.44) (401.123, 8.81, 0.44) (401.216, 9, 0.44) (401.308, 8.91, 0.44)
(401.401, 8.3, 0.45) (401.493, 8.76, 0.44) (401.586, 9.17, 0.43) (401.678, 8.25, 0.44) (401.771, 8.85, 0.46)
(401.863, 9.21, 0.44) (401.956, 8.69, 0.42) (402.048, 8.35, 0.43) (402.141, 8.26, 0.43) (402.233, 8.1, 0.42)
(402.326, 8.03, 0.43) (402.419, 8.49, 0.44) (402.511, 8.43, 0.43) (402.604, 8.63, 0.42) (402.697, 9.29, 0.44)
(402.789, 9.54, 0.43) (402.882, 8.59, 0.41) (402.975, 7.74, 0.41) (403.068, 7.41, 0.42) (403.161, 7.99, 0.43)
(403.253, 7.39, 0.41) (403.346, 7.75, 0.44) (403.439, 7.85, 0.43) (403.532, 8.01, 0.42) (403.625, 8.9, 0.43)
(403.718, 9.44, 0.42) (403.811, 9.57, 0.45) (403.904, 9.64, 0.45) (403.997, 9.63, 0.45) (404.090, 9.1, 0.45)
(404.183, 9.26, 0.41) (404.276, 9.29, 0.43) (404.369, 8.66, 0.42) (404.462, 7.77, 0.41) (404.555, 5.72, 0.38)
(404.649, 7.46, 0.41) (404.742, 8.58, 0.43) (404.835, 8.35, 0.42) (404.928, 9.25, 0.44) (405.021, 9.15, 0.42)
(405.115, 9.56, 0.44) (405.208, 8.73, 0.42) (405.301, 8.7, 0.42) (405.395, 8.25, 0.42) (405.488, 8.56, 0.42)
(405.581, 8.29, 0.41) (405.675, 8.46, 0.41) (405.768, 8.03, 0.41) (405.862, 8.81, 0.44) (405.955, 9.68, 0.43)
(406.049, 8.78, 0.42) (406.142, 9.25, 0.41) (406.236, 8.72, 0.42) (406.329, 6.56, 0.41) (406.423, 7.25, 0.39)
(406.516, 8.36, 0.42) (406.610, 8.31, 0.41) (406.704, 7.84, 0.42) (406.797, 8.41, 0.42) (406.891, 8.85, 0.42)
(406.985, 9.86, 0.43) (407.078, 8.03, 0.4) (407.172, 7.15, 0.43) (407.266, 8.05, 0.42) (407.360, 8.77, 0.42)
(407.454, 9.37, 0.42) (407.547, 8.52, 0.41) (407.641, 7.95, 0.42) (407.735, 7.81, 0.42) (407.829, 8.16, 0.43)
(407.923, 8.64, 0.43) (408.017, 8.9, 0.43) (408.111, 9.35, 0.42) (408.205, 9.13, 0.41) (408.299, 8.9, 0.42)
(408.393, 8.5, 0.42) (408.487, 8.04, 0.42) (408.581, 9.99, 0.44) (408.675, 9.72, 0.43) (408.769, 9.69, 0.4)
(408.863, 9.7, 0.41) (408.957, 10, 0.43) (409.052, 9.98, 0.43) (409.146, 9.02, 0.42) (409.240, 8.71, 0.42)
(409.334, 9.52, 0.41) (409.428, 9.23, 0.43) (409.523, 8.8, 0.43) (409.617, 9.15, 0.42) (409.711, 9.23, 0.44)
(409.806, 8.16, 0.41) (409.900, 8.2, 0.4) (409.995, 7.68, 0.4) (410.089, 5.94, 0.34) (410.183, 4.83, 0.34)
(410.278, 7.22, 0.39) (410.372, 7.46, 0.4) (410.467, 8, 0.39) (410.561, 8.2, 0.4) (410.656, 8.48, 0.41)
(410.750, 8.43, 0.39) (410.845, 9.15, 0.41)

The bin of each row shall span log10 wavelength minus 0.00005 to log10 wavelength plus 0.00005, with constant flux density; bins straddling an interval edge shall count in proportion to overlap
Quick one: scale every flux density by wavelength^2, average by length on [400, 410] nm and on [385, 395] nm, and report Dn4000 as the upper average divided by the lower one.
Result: 1.5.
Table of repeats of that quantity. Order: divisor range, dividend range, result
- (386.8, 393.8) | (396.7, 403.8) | 1.37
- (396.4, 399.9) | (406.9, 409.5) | 1.40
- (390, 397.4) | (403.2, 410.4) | 1.66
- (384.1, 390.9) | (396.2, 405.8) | 1.22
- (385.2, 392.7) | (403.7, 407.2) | 1.36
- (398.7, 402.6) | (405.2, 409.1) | 1.04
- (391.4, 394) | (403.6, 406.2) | 1.97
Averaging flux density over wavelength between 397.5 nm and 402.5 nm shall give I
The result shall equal 8.37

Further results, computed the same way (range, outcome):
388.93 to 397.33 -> 5.64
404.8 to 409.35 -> 8.72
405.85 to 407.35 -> 8.37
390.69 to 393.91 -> 5.34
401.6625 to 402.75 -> 8.57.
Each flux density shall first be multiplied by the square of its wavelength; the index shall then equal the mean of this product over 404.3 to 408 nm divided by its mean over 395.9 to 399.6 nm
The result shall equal 1.35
